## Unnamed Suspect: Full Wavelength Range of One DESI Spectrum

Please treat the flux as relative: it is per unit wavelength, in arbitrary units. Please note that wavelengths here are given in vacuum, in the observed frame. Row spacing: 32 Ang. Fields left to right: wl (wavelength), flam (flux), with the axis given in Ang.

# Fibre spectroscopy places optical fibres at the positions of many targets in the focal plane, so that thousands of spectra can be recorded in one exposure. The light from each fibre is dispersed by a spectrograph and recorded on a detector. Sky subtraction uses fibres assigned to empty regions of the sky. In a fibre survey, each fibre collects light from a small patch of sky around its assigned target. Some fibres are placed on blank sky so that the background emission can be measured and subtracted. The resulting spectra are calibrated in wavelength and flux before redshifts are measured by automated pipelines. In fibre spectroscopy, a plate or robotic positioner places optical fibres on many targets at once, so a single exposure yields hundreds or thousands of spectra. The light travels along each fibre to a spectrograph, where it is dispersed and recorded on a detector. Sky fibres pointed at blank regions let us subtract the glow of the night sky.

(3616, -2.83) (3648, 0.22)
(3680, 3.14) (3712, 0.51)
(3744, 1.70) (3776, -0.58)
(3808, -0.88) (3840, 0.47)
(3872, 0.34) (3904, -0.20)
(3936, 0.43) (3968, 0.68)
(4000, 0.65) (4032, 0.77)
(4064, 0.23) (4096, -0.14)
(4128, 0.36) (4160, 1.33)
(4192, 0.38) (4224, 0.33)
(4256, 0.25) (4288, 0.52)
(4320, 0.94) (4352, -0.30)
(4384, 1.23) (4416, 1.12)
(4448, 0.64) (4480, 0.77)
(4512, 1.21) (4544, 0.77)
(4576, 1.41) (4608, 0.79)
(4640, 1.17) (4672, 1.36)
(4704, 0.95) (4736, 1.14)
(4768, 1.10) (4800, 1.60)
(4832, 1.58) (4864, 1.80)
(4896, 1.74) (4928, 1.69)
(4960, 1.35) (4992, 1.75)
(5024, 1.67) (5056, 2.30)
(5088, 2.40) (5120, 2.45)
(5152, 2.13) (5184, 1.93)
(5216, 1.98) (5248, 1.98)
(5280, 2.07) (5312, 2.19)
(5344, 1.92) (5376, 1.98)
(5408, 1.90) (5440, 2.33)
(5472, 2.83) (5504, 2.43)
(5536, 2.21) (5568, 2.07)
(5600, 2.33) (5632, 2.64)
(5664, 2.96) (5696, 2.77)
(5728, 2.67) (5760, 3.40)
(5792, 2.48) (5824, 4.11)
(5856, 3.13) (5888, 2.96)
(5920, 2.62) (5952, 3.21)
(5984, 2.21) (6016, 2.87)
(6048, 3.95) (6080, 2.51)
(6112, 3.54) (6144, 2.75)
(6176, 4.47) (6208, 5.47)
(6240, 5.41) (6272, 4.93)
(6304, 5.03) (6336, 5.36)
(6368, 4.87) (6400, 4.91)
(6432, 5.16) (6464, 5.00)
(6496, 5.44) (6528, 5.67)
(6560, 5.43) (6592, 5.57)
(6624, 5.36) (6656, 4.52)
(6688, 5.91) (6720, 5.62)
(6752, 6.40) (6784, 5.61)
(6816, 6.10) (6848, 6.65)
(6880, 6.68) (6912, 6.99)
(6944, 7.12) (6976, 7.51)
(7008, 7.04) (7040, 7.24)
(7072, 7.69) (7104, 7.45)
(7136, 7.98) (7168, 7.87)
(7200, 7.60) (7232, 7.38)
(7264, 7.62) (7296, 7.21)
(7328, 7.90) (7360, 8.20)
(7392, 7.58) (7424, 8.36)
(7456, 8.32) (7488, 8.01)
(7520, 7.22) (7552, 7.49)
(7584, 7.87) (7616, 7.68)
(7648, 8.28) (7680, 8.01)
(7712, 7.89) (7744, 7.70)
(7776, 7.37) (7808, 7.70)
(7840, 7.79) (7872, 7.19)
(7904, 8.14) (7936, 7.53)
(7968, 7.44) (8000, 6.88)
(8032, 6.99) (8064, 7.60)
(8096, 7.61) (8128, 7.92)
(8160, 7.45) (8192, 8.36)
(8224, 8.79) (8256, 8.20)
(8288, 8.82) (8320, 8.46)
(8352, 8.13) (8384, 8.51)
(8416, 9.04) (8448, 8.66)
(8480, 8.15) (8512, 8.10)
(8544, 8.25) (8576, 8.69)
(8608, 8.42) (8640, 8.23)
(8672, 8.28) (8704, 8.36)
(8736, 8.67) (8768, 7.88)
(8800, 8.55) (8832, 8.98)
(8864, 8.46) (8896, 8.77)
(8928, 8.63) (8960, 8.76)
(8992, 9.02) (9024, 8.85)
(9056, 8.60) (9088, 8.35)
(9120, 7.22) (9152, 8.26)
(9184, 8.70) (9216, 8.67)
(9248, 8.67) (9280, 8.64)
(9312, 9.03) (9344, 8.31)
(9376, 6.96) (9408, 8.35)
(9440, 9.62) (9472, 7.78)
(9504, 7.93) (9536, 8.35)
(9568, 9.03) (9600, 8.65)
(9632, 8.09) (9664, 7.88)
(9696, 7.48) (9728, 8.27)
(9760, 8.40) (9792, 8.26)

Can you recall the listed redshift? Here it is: 0.55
